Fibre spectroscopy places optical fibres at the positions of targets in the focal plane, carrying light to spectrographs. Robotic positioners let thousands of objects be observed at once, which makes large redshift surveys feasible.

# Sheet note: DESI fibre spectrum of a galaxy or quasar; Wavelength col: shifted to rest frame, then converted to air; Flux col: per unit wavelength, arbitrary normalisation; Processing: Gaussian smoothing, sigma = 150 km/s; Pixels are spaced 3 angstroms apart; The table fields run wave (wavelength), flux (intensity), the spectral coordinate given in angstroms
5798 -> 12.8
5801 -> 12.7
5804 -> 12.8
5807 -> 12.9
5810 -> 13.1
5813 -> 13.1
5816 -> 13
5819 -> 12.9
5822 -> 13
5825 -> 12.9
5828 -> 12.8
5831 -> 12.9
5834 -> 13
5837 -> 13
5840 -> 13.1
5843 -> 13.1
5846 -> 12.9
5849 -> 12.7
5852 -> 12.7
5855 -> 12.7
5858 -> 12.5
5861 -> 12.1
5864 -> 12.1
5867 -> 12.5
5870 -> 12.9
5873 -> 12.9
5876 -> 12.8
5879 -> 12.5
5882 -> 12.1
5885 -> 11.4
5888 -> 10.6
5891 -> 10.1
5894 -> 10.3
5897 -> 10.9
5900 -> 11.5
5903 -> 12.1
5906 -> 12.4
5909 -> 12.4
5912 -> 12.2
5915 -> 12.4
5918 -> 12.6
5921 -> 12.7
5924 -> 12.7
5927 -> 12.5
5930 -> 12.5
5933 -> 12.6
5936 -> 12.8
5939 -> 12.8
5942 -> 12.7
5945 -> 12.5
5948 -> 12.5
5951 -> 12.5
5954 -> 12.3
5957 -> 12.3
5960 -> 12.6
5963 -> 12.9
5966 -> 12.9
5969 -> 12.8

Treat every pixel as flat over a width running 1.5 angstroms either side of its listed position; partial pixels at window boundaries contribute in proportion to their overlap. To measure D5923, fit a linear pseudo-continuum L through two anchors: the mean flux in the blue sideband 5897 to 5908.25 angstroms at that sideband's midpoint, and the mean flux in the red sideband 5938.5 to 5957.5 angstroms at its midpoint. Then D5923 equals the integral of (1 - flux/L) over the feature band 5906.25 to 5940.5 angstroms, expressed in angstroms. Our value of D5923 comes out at -1.1 angstroms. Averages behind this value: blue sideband 11.9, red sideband 12.5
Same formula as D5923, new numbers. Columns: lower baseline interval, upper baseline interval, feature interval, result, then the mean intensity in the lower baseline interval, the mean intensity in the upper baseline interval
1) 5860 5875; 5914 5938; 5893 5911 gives 1.3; 12.5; 12.6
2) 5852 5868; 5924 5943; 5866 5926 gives 2.5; 12.4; 12.7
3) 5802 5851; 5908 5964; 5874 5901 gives 2.9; 12.9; 12.6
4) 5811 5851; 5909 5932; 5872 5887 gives 0.5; 13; 12.5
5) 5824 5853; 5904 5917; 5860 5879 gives 0.2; 12.9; 12.3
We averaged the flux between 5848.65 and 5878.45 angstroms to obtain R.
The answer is 12.6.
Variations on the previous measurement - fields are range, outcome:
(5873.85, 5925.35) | 11.9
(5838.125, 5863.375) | 12.7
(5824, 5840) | 12.9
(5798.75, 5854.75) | 12.9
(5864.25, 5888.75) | 12.3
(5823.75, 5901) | 12.3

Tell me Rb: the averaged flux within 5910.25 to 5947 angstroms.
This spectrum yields 12.6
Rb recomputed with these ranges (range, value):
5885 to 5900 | 10.7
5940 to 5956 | 12.5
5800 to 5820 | 12.9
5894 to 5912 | 11.8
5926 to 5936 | 12.6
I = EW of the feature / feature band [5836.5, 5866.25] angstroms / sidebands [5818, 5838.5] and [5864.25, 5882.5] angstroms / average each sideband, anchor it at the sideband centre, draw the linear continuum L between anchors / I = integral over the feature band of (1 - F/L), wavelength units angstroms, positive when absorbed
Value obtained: 0.2 angstroms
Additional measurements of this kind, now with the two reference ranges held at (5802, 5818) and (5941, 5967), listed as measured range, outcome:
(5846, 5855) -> 0.09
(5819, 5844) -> -0.11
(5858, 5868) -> 0.44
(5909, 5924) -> 0.22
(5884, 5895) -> 1.87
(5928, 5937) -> 0.01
